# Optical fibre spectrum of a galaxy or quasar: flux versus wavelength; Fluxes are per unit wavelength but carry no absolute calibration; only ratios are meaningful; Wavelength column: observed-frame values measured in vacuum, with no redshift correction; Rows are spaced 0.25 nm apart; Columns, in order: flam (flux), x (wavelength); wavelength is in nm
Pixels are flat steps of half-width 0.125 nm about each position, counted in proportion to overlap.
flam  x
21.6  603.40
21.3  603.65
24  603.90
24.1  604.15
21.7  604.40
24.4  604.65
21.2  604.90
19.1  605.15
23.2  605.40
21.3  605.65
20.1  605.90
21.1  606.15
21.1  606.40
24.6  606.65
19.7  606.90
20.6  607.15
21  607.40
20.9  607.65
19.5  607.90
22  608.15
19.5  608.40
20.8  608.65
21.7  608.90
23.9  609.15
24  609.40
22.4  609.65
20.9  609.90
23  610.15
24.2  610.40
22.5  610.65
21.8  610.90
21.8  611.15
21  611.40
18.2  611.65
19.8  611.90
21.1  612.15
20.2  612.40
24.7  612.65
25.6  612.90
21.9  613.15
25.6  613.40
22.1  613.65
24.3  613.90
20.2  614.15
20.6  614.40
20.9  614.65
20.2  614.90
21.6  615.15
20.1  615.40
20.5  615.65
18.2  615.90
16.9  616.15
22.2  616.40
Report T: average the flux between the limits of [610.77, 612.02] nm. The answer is 20.5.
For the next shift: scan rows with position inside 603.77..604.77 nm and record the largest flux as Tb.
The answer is 24.4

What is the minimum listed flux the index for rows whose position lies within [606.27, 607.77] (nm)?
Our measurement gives 19.7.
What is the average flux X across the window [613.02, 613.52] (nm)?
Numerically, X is 23.8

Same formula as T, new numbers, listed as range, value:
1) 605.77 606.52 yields 20.8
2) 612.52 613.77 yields 24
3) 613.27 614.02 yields 24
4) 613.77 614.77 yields 21.5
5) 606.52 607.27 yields 21.6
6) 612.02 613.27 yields 22.7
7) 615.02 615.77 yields 20.7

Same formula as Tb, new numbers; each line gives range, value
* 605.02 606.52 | 23.2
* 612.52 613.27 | 25.6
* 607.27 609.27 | 23.9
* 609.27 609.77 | 24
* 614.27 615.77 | 21.6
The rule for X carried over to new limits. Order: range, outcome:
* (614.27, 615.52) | 20.7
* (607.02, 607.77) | 20.8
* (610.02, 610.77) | 23.2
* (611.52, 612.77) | 20.8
